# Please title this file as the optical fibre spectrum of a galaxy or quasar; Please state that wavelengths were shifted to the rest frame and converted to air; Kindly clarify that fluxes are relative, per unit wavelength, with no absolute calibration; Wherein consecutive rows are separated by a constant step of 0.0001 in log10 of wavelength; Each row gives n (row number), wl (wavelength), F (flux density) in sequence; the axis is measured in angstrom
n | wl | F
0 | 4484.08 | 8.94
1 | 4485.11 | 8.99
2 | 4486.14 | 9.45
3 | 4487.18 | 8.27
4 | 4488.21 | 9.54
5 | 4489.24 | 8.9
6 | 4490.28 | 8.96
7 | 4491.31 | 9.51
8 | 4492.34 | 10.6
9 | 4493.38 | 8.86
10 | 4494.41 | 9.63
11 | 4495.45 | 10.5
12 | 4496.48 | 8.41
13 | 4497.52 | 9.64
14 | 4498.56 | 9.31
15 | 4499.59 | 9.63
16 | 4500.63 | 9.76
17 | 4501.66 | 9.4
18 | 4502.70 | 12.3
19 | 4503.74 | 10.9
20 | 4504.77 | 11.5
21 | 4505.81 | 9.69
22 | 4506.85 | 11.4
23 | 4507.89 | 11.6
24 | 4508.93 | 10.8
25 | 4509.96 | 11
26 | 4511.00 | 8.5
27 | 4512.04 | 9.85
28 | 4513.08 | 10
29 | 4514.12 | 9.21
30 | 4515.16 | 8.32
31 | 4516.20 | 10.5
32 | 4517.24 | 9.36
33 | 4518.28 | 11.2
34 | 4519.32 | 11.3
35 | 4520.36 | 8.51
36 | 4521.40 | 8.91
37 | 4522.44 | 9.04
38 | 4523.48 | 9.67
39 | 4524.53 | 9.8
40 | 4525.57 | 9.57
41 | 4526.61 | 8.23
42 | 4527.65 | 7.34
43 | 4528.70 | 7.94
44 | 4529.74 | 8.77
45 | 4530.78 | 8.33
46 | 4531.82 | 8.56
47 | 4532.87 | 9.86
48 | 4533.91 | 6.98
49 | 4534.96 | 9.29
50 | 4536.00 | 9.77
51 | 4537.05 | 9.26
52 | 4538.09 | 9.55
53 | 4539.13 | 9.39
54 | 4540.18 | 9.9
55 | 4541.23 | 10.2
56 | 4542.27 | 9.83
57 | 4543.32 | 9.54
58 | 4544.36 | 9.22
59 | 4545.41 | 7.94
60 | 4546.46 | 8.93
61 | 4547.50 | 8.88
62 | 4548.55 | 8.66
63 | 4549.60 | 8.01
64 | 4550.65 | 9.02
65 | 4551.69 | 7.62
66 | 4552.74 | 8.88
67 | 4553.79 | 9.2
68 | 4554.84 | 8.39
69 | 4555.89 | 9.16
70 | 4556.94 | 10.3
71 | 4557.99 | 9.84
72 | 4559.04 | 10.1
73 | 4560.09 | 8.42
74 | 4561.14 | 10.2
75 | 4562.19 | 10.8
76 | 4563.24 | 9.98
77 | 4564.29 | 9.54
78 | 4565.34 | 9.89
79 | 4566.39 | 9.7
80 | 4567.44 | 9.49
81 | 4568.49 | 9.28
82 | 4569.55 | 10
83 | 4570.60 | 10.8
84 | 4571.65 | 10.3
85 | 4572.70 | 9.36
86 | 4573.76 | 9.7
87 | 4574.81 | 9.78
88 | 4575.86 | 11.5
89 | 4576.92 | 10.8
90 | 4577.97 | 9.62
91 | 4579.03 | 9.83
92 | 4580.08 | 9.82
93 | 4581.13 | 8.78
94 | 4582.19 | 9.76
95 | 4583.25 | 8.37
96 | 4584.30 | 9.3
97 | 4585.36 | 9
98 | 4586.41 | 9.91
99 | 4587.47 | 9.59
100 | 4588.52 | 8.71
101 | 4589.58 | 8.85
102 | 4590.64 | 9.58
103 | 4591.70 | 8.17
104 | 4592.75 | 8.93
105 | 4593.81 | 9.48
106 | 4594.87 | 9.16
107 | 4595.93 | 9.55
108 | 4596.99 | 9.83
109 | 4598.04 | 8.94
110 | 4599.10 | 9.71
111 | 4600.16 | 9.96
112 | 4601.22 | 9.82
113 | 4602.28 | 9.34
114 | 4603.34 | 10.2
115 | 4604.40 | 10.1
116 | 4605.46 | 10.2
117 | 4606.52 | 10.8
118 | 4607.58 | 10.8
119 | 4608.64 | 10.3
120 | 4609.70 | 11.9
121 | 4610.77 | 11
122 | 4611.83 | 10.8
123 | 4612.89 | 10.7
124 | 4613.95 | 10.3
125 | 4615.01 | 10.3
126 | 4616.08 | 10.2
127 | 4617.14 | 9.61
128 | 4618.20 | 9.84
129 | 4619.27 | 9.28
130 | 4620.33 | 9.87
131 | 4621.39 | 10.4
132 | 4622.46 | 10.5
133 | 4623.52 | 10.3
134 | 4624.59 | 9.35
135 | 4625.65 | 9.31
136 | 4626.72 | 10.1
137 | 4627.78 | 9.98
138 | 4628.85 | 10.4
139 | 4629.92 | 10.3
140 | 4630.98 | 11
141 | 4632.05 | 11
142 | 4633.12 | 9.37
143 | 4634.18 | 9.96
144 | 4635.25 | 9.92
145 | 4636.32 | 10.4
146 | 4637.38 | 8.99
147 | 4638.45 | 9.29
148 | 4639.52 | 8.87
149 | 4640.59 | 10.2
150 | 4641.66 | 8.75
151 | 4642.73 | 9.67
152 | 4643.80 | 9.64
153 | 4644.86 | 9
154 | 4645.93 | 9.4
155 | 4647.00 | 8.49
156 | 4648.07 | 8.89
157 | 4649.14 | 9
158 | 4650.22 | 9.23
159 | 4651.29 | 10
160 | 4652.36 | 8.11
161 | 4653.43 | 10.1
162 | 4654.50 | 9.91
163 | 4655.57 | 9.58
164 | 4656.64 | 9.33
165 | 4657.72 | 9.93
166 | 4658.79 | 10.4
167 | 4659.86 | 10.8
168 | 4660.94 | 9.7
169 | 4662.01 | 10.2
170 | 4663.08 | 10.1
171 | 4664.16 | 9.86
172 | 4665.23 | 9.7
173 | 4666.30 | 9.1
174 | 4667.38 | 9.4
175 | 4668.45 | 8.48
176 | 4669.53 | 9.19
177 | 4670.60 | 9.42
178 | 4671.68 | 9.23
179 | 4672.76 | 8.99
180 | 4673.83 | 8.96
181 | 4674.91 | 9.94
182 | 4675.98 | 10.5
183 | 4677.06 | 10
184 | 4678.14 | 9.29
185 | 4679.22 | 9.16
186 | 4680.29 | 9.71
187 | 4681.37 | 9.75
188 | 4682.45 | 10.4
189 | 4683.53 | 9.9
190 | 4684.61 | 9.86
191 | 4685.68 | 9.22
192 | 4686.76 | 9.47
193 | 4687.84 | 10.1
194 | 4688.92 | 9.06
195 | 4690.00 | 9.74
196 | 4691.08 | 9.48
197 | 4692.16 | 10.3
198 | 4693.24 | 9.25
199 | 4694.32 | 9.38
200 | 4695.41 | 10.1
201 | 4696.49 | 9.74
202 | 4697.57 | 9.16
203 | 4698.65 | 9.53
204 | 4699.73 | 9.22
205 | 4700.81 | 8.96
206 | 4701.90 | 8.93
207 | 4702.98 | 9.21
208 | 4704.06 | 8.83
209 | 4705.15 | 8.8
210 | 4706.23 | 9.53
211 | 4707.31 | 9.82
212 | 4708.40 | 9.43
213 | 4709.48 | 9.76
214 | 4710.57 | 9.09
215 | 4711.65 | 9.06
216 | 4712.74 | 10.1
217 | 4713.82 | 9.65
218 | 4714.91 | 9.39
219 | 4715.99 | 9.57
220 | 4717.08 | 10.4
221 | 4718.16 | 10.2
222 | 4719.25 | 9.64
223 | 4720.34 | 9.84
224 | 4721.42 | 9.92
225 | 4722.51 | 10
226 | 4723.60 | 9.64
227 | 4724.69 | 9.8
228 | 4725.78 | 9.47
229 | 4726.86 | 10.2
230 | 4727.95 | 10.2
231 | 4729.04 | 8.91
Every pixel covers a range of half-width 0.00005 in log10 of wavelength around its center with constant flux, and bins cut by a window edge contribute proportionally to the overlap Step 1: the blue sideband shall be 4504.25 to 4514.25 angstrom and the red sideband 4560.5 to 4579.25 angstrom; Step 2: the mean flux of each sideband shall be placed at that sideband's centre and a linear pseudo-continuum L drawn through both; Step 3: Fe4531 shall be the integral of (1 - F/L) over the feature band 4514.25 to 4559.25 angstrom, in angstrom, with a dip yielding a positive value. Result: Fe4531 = 4.8 angstrom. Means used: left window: 10.4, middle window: 9.13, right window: 10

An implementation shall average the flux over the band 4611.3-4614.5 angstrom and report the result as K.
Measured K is 10.6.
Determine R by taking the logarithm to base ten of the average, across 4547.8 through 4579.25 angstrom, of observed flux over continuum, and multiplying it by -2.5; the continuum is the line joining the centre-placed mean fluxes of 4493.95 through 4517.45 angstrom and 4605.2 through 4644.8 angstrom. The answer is 0.05 mag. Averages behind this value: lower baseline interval 10.1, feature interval 9.6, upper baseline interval 10.1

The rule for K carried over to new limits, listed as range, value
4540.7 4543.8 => 9.85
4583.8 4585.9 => 9.16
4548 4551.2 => 8.56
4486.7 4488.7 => 8.92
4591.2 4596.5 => 9.07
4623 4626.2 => 9.64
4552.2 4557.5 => 9.17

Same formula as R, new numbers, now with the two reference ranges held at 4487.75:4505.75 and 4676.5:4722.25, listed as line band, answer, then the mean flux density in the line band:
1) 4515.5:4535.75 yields 0.079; 9.12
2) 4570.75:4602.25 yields 0.021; 9.53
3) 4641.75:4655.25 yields 0.042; 9.28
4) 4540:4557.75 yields 0.085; 9.03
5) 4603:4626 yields -0.065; 10.3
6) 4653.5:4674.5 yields 0.002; 9.61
